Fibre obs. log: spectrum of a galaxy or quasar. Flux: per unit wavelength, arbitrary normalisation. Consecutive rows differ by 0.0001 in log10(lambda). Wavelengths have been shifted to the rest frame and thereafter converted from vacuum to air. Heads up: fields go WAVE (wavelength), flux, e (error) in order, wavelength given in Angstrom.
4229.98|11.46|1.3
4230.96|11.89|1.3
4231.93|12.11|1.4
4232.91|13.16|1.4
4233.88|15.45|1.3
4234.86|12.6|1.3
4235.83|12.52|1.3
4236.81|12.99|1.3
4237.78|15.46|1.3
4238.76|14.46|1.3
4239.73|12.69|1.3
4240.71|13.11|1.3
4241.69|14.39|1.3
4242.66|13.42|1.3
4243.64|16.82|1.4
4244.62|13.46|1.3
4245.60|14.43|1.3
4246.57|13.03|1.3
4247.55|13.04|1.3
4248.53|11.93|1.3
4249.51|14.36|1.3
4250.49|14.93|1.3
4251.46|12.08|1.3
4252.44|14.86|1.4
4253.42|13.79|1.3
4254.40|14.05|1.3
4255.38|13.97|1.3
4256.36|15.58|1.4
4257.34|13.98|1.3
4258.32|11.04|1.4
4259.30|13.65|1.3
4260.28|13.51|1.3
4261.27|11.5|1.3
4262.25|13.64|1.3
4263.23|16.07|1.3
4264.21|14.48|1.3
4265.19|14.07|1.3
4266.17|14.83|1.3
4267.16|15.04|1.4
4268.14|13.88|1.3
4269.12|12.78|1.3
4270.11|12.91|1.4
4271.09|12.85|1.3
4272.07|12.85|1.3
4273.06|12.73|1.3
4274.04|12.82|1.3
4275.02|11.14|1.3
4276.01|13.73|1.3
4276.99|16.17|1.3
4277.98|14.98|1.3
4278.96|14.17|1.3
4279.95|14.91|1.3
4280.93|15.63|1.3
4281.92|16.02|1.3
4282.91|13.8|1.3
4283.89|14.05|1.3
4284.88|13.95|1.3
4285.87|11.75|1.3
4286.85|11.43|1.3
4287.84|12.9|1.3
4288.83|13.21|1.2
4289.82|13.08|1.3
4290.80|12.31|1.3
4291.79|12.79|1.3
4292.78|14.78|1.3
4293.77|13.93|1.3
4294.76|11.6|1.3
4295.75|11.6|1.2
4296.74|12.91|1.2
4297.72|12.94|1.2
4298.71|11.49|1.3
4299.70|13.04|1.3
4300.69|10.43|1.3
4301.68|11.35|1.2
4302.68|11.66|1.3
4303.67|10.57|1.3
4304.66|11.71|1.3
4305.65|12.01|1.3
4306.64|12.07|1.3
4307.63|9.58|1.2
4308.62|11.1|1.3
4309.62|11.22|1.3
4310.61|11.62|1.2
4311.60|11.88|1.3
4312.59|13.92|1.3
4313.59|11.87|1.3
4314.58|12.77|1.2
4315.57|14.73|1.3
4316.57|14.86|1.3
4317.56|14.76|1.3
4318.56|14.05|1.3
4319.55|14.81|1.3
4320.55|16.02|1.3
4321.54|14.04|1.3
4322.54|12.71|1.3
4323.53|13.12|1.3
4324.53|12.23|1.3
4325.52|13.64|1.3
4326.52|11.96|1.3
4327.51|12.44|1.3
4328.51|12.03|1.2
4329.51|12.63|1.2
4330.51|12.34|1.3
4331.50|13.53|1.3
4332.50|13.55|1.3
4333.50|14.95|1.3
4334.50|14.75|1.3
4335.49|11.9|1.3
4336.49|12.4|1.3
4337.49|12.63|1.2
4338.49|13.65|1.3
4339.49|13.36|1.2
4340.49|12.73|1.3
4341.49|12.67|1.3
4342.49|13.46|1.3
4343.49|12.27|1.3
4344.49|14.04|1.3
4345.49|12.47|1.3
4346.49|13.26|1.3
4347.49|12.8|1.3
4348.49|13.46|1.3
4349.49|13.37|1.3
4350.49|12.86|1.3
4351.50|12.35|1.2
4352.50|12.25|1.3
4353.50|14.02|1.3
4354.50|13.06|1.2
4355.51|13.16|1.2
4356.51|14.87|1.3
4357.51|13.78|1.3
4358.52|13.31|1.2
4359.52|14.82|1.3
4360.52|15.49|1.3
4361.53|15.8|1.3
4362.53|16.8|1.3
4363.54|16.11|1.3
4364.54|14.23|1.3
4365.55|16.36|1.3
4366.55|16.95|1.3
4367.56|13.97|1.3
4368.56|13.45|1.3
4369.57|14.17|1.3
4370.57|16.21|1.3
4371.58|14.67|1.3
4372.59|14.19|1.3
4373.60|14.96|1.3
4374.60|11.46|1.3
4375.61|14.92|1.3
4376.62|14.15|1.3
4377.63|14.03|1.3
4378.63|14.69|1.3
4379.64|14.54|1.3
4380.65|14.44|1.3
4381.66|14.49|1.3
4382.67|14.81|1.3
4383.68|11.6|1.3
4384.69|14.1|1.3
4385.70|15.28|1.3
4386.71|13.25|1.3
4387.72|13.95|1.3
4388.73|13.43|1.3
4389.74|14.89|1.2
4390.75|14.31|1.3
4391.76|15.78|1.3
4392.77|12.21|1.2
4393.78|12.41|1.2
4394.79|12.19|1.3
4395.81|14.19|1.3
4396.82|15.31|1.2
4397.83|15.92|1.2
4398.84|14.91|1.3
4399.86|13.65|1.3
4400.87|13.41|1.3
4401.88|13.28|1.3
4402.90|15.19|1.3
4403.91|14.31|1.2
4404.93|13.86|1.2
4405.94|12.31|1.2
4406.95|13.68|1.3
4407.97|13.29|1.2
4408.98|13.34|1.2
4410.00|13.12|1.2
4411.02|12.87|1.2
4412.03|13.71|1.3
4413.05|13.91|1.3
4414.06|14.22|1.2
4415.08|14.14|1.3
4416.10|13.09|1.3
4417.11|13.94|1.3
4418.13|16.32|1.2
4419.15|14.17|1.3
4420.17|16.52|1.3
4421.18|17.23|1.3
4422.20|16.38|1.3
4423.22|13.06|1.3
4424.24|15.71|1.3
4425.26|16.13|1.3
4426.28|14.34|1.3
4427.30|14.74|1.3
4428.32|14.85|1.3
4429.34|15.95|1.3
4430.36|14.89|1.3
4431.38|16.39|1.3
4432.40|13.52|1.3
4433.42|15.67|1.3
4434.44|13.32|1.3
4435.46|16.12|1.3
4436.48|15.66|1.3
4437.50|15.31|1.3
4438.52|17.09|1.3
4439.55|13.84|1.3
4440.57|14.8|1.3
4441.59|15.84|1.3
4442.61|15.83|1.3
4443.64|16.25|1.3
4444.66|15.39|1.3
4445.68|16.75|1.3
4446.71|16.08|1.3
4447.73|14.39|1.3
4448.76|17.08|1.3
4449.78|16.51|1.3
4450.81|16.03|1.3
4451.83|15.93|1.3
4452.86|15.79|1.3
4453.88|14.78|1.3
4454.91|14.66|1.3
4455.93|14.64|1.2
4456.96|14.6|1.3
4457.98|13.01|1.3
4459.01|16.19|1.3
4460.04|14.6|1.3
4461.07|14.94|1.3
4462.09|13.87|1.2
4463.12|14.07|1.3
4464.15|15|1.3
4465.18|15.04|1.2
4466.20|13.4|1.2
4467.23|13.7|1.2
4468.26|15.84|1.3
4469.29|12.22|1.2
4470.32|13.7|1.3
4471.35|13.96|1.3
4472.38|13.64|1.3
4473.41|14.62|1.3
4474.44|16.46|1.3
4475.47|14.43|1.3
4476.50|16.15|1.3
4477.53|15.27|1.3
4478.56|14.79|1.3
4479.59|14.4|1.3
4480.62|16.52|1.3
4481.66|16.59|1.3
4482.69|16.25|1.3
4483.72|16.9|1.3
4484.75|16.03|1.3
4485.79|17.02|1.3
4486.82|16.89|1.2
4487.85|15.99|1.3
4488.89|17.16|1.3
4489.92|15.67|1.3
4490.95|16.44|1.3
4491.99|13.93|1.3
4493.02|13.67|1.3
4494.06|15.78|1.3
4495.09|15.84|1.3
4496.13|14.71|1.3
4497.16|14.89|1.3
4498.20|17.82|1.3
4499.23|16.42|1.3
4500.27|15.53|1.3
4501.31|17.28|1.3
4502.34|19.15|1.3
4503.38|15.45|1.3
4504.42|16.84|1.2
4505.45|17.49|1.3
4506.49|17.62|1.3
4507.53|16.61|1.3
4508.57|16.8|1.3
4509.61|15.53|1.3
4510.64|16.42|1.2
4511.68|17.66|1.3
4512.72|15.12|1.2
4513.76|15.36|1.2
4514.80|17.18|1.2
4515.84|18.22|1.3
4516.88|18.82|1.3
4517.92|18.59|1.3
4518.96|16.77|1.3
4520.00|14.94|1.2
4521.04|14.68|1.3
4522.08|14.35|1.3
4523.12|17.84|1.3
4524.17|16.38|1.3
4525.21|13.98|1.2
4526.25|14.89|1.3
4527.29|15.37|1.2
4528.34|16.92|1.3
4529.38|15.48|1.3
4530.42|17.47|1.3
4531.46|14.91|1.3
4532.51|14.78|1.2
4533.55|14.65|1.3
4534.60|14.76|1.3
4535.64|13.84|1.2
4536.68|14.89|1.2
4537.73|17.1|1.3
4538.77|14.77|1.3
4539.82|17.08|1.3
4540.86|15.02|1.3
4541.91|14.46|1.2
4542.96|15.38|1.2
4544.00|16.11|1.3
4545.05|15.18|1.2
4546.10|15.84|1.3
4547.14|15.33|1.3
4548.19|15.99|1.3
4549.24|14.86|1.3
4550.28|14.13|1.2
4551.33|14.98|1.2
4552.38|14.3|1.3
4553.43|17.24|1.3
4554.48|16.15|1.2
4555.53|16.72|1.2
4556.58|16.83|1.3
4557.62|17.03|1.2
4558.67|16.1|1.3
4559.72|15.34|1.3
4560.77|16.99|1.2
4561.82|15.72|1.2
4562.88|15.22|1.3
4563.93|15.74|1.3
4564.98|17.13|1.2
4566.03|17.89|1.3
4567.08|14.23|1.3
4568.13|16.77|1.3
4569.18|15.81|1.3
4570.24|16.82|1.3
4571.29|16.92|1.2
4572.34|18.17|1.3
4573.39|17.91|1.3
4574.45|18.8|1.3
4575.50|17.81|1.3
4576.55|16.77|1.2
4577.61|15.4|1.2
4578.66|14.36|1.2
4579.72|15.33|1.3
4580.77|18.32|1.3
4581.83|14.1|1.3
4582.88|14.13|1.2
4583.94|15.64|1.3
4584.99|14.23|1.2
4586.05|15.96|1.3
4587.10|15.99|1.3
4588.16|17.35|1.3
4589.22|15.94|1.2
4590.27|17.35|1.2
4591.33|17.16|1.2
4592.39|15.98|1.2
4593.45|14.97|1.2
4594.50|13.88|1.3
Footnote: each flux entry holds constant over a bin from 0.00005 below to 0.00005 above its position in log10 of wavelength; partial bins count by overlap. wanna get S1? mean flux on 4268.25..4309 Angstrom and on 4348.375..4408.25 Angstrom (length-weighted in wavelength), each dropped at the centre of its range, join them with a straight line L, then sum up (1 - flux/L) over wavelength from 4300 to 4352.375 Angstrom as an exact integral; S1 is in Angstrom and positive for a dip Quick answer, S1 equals 2.25 Angstrom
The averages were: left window 12.8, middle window 12.8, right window 14.2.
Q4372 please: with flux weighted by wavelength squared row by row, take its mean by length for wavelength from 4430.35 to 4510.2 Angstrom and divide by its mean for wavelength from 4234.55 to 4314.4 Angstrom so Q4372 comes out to 1.3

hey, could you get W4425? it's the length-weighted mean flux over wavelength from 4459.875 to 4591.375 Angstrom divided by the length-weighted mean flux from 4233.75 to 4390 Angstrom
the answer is 1.17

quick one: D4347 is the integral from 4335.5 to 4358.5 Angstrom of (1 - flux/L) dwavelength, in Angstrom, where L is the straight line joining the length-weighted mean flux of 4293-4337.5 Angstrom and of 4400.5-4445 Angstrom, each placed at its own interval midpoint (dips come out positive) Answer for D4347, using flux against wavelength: 0.3 Angstrom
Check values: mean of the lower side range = 12.7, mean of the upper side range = 14.7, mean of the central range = 13.1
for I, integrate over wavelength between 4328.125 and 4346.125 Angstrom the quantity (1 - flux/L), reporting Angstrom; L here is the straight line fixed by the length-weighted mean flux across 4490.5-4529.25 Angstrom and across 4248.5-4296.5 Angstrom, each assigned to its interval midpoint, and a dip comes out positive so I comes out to 1.6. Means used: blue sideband 13.6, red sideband 16.2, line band 13.1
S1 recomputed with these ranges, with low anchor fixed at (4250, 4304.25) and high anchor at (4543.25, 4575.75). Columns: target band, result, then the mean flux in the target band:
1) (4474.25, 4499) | -0.5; 15.8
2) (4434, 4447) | -0.5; 15.6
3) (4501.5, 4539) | -0.8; 16.2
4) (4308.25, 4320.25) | 0.5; 13.2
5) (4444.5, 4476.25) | 0.7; 14.9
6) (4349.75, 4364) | 0.0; 14.2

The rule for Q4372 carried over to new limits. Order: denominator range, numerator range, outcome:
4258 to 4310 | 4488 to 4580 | 1.39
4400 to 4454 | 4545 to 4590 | 1.15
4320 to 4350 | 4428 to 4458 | 1.23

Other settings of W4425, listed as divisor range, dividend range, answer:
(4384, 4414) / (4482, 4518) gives 1.19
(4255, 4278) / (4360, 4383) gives 1.09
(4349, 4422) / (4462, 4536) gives 1.11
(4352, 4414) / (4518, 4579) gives 1.12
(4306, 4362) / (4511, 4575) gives 1.21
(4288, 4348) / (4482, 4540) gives 1.26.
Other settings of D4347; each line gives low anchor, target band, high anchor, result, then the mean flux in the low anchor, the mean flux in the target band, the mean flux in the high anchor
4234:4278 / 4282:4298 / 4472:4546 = 1.13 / 13.7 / 13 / 15.9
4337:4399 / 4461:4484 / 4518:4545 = 0.22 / 14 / 14.8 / 15.5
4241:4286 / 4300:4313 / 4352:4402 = 2.36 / 13.9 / 11.5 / 14.3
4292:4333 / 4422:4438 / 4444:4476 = -0.74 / 12.7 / 15.1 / 14.9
